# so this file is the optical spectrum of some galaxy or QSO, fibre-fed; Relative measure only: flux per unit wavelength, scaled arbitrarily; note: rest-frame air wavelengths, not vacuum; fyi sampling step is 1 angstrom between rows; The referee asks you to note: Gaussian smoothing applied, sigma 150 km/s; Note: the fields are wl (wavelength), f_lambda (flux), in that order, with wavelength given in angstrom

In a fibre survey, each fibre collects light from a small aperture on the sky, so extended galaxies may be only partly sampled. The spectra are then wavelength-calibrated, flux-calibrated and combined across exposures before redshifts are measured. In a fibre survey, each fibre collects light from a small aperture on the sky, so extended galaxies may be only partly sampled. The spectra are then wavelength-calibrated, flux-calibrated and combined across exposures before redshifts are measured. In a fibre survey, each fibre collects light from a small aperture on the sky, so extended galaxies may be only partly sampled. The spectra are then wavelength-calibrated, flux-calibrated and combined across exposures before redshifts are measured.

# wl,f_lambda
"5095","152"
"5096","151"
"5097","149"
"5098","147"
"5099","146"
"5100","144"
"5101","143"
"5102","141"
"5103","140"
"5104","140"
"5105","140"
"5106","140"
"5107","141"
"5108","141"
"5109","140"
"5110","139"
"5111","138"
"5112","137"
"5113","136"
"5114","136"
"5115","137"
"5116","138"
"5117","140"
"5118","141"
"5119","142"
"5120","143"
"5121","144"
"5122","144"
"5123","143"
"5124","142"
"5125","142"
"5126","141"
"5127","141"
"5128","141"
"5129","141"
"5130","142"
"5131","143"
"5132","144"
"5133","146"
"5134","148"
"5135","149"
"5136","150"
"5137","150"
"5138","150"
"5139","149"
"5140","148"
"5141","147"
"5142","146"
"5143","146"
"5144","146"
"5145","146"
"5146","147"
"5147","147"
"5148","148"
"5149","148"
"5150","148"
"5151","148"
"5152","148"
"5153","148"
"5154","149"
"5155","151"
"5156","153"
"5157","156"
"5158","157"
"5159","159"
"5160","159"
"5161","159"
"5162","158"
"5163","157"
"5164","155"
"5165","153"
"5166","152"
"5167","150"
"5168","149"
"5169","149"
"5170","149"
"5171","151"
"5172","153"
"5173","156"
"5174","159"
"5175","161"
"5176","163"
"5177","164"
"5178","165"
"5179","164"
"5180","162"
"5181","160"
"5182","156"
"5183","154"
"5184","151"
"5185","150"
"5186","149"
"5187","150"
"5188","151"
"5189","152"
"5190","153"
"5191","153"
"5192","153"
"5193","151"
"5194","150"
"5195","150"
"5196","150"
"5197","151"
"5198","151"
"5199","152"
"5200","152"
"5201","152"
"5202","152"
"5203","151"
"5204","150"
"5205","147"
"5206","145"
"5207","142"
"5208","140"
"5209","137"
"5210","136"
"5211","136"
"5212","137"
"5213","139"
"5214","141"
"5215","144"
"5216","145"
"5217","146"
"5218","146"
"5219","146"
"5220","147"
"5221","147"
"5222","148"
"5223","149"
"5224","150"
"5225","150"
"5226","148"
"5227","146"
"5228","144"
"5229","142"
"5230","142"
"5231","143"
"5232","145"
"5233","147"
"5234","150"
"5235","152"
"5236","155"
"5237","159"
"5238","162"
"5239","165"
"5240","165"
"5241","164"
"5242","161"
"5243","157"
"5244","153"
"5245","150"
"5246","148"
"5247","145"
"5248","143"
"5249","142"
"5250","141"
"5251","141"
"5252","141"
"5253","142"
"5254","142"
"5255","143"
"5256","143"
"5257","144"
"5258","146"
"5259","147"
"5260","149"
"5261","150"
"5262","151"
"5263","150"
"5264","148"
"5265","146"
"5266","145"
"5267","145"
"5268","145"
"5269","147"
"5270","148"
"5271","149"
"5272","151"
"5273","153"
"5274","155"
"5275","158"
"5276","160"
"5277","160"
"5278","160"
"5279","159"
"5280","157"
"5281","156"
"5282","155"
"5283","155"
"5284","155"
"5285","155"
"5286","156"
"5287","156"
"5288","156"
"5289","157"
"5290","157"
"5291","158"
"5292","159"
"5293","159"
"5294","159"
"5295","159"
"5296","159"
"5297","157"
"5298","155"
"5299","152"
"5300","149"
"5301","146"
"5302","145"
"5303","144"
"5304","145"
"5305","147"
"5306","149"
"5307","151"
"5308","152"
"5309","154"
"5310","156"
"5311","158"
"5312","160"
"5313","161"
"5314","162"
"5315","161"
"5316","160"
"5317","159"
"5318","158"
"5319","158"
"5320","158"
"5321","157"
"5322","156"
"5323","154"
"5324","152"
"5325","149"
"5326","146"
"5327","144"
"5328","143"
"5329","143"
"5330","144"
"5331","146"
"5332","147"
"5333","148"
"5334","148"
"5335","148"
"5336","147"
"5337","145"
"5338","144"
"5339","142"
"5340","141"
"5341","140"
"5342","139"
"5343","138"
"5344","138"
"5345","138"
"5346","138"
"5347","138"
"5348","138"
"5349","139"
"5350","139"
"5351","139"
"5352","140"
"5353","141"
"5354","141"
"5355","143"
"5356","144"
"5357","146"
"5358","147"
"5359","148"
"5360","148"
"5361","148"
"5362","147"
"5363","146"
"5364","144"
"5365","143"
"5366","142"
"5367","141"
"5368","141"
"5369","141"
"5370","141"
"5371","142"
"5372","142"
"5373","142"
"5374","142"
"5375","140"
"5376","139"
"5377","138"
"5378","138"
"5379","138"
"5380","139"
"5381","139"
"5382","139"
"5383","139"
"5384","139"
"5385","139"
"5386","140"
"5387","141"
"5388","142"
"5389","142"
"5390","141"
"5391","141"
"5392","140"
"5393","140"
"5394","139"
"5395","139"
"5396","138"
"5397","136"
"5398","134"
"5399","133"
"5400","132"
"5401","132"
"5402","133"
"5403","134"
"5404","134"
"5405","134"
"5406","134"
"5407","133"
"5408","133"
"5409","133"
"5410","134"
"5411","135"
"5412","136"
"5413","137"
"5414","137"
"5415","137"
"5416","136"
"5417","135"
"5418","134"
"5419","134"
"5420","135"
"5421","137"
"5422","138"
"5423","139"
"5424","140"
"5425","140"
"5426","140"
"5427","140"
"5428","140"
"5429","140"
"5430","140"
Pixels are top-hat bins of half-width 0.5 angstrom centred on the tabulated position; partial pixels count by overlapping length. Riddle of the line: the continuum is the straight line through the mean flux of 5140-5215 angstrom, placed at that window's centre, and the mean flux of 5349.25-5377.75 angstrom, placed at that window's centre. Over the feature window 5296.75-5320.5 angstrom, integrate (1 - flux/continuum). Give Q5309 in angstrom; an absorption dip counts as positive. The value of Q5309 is -1.5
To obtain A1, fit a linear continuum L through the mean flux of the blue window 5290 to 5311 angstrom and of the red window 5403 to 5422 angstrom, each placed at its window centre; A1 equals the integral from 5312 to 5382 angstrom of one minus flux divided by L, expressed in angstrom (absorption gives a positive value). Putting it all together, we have 0.1 angstrom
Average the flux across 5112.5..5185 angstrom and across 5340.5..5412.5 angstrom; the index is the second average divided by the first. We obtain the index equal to 0.9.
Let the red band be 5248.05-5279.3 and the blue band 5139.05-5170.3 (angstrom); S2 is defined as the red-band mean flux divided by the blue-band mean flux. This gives 0.98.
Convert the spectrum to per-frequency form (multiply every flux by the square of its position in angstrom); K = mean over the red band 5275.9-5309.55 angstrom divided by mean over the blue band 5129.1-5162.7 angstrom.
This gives 1.09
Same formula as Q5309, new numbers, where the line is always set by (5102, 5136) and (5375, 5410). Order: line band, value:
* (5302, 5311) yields -0.7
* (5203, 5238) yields -1.5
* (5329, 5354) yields -0.7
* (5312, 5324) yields -1.7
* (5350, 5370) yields -0.8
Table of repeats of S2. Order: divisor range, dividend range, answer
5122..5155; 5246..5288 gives 1.02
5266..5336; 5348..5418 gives 0.91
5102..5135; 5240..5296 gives 1.07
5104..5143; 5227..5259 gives 1.04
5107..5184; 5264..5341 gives 1.02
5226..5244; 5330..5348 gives 0.93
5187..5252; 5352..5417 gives 0.94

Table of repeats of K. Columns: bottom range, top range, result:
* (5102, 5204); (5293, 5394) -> 1.05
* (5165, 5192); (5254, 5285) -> 1.01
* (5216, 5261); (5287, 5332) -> 1.06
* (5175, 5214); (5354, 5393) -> 1.01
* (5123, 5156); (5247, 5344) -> 1.09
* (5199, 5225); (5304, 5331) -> 1.10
